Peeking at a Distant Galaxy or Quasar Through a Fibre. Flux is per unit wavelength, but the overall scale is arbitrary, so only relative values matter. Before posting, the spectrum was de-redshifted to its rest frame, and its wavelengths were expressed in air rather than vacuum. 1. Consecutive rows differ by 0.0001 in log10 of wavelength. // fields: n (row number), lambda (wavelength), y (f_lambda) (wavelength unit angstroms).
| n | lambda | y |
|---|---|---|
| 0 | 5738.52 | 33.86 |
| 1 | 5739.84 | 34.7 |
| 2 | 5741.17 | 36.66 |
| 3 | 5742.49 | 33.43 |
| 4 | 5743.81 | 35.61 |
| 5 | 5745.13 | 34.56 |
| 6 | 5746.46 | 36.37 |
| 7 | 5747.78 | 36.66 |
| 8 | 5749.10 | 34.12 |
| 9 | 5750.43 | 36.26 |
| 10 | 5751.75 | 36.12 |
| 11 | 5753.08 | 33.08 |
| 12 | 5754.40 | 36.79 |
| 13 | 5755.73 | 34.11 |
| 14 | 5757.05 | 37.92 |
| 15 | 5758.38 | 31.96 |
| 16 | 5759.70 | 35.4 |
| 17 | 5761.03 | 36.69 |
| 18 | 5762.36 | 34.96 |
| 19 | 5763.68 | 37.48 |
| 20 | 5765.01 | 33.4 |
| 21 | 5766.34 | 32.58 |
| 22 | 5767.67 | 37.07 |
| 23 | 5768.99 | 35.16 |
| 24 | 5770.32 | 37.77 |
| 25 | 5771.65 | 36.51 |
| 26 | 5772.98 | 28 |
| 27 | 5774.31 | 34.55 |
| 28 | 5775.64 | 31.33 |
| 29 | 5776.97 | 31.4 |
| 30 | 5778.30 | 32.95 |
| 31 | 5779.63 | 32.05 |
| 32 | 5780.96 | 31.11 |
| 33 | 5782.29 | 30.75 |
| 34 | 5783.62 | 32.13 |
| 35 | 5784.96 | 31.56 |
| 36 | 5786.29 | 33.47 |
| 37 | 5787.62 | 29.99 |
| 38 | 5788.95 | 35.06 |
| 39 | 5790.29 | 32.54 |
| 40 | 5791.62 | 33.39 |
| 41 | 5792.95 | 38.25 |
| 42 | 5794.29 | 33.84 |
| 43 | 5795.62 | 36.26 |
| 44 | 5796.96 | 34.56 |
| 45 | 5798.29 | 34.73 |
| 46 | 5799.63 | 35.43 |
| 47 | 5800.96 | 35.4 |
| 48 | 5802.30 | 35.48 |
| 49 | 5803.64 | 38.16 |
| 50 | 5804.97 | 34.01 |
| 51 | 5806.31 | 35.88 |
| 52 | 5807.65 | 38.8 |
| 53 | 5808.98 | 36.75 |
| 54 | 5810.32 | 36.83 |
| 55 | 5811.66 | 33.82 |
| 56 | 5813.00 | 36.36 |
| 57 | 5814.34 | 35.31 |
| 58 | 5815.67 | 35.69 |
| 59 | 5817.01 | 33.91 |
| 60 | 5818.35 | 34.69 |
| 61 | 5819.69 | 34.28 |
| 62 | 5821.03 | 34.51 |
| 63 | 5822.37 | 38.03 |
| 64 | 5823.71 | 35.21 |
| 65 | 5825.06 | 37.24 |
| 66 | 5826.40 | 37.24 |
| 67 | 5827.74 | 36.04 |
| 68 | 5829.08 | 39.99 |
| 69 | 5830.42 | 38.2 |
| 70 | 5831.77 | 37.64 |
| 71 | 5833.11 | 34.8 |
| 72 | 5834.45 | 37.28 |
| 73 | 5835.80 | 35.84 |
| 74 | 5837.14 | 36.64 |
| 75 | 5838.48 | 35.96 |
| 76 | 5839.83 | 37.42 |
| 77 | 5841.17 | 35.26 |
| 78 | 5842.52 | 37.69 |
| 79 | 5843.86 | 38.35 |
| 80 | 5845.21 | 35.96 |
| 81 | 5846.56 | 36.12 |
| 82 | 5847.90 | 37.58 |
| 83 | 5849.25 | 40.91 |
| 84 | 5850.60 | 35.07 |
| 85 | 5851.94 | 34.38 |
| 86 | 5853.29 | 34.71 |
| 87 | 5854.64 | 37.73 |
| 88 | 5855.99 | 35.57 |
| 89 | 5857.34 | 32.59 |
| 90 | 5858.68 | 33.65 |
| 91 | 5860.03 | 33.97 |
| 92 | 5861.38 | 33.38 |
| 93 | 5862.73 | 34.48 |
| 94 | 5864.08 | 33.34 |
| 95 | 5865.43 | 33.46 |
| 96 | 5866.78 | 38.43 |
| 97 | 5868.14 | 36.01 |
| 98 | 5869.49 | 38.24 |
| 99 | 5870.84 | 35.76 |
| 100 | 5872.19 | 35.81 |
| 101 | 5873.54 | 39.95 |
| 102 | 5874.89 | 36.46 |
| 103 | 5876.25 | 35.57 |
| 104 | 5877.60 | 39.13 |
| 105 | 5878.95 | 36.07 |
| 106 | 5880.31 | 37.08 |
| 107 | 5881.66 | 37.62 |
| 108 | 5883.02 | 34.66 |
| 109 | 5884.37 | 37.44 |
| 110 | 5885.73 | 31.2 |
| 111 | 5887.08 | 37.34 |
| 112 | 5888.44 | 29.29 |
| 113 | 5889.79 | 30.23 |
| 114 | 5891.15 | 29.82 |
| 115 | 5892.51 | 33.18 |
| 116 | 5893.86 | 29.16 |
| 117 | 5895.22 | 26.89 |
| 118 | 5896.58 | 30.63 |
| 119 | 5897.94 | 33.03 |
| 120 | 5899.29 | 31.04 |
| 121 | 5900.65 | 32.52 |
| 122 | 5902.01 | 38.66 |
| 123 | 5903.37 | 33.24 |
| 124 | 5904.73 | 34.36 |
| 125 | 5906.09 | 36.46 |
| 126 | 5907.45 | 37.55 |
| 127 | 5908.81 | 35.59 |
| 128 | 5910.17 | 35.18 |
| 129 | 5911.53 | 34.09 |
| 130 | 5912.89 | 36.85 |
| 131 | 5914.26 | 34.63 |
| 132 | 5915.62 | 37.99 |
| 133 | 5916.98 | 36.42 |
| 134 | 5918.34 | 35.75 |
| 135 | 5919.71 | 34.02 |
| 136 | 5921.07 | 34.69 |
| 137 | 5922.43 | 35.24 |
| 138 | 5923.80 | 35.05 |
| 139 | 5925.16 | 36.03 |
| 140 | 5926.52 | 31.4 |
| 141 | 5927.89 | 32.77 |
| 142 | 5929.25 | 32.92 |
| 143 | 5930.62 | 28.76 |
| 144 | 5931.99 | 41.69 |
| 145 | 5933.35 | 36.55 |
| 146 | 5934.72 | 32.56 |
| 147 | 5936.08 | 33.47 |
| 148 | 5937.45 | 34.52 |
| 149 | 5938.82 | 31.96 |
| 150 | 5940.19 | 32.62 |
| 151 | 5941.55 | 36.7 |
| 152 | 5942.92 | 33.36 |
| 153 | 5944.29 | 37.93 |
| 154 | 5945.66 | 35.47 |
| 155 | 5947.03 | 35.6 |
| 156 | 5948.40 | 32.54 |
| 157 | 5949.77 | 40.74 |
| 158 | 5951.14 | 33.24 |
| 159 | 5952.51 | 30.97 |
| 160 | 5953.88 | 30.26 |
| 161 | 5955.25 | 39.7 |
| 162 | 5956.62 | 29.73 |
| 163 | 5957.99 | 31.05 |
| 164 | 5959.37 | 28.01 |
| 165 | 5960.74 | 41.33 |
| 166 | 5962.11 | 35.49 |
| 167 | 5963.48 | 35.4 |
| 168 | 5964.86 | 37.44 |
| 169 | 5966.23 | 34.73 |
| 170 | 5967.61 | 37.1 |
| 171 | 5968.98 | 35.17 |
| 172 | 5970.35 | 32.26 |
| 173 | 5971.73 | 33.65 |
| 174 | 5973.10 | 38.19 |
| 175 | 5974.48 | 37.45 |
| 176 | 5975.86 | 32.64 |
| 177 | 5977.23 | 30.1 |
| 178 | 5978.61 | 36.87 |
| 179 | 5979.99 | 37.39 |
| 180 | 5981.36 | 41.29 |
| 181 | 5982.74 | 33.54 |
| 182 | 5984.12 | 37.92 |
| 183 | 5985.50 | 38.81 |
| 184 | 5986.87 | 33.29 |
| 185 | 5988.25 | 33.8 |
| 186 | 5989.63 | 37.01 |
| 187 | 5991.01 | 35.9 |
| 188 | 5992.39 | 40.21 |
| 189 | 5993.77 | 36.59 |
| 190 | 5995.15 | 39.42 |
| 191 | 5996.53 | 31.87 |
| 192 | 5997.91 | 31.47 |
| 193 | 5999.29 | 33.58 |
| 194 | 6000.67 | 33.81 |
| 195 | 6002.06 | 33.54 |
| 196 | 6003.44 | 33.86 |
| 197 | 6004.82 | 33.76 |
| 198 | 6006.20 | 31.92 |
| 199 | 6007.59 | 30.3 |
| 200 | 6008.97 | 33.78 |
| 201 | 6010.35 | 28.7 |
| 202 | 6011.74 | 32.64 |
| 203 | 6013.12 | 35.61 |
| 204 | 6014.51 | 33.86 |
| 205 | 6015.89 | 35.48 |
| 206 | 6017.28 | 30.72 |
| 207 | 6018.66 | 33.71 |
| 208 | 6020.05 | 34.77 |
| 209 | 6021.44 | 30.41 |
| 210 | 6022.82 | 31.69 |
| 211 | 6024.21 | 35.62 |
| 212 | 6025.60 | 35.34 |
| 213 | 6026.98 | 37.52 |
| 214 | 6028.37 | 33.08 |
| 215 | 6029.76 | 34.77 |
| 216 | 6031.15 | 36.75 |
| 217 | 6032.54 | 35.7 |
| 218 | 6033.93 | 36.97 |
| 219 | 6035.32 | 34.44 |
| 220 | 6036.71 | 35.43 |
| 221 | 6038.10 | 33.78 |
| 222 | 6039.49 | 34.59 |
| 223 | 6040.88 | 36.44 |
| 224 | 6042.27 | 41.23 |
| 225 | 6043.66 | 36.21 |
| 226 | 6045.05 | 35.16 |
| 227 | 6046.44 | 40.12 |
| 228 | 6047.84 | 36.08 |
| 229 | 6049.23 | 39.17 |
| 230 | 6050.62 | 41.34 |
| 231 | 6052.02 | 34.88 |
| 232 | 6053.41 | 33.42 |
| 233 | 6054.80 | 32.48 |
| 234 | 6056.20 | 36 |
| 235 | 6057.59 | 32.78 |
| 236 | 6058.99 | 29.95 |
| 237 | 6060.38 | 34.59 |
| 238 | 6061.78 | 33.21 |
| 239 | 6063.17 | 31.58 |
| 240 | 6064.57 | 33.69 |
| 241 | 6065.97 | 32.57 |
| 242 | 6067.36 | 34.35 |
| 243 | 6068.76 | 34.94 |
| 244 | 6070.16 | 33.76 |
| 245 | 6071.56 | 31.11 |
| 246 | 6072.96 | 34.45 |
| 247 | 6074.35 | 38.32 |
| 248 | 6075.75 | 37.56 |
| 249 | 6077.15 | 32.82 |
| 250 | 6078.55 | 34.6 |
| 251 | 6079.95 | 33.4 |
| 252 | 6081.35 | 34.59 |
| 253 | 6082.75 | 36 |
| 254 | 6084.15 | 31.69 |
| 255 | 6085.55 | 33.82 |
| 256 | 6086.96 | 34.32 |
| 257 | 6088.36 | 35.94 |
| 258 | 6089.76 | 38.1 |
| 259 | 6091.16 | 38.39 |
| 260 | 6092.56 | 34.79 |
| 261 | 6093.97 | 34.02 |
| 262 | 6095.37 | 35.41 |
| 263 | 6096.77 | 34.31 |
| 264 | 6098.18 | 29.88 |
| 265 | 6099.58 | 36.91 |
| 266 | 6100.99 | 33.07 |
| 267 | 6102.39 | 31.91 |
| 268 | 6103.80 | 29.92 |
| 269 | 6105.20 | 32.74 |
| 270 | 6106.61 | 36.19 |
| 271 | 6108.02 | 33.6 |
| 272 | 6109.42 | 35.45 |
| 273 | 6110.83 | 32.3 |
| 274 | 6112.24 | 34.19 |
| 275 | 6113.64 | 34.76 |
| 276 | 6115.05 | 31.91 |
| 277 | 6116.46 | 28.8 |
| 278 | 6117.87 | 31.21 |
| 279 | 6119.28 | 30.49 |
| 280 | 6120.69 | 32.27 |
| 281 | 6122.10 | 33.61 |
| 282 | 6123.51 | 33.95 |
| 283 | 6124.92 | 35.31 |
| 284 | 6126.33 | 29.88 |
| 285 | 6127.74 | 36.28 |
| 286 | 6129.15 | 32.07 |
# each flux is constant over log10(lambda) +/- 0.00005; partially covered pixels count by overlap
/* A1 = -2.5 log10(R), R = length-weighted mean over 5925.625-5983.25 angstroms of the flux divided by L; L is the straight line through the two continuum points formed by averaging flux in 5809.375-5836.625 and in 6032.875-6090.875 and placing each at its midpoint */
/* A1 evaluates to 0.03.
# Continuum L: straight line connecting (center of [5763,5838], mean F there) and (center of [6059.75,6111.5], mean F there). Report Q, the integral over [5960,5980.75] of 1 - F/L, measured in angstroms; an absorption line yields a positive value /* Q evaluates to -0.72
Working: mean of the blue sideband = 35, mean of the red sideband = 34.2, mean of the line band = 35.7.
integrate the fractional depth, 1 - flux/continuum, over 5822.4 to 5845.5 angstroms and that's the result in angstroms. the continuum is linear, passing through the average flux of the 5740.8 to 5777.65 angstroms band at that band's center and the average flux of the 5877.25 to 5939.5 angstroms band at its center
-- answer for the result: -1.6 angstroms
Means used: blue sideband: 34.8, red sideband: 34.2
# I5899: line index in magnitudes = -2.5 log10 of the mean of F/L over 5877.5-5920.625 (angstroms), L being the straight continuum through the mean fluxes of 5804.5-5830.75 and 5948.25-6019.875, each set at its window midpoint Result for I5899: 0.04 mag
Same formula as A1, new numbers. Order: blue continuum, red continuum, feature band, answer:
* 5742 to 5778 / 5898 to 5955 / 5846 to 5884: -0.039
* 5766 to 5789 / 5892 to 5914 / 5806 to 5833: -0.098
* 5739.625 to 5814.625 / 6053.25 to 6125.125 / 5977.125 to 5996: -0.083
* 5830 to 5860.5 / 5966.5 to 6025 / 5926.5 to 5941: 0.048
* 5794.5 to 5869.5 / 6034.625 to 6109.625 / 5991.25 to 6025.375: 0.043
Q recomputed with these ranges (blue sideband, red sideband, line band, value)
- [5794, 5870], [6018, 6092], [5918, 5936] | 0.6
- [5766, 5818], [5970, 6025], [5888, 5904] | 1.3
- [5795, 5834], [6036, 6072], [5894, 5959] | 2.4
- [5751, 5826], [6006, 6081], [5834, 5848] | -0.8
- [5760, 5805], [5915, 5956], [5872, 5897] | 0.3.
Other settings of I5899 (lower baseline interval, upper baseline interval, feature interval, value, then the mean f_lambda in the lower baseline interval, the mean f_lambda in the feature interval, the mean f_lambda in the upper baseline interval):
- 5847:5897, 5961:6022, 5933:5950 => 0.001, 34.8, 34.7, 34.7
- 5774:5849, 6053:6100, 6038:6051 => -0.095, 35.3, 37.5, 34.2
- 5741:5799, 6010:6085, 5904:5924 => -0.035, 34.3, 35.6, 34.7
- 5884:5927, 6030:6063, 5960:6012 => -0.006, 33.9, 35.1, 35.6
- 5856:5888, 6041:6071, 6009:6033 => 0.042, 35.7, 33.9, 35.1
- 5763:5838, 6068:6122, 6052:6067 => 0.027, 35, 33.2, 33.9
